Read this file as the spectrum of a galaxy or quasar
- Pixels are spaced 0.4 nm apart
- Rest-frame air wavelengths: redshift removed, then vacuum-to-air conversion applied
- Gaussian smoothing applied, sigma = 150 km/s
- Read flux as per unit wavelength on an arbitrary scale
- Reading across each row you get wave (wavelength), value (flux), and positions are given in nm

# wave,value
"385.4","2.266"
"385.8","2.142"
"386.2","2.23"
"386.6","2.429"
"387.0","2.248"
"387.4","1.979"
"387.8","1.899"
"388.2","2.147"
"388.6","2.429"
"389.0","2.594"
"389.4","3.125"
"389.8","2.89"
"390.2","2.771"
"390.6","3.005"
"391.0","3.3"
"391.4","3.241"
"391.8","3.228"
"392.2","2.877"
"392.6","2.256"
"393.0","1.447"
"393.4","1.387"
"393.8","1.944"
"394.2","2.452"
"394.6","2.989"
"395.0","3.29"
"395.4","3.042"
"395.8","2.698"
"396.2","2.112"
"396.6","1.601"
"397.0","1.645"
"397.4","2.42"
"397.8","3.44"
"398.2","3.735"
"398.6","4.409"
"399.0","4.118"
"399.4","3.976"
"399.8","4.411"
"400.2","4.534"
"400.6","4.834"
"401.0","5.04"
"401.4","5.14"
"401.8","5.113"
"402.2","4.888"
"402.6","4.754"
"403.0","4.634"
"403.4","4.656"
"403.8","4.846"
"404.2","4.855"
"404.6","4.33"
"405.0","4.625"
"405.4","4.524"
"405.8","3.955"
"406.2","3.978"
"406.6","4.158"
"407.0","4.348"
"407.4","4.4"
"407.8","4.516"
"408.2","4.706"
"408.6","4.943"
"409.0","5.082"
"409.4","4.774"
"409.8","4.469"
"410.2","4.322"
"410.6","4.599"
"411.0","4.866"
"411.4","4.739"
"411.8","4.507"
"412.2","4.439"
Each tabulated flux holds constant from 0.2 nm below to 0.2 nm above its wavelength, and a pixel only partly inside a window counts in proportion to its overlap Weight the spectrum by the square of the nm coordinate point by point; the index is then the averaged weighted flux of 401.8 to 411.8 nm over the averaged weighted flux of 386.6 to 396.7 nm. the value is 1.96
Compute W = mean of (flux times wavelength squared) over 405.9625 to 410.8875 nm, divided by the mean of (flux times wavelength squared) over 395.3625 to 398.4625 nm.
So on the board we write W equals 1.8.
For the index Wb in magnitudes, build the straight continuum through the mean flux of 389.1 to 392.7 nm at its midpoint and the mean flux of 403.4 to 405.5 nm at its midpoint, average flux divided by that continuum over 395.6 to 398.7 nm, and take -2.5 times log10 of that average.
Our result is 0.36 mag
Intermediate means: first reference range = 2.98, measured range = 2.7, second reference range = 4.64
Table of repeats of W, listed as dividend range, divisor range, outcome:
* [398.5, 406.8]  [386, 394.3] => 1.97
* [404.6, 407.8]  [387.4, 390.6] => 1.84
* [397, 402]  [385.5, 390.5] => 1.83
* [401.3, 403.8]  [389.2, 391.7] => 1.68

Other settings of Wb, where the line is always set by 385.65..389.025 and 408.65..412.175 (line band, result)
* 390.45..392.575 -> -0.15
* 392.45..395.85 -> 0.24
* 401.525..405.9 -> -0.18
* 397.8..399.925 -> -0.18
